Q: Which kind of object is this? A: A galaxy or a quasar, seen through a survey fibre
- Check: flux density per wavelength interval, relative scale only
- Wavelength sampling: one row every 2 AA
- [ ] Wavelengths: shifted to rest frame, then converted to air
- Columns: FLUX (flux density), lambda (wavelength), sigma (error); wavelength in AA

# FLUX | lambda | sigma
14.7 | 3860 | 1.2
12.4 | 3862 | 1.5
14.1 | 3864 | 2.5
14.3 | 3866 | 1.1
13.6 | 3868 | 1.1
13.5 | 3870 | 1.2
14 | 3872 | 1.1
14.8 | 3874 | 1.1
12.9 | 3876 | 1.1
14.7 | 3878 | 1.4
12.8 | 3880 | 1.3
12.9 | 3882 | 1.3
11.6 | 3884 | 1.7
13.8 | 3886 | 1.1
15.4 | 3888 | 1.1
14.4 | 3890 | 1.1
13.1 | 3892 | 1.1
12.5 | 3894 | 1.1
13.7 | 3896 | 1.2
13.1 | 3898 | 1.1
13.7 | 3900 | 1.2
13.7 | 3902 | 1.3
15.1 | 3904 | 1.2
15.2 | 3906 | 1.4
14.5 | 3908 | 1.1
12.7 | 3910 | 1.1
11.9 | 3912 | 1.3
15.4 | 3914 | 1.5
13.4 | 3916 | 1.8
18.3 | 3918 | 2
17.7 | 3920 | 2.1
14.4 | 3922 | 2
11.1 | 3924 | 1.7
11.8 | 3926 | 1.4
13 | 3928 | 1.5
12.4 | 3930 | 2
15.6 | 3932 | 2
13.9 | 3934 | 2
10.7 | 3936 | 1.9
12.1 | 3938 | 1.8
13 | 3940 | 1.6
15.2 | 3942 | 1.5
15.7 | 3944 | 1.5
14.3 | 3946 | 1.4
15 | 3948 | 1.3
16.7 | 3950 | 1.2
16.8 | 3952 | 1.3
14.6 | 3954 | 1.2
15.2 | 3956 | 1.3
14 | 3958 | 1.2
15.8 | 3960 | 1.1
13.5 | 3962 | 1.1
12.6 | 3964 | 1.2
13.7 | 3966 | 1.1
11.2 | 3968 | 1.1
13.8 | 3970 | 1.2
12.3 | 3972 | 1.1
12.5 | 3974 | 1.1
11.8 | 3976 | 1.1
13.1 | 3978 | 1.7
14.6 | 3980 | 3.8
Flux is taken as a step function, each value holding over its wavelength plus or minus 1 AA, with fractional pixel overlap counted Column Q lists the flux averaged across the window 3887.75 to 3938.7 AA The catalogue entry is 13.8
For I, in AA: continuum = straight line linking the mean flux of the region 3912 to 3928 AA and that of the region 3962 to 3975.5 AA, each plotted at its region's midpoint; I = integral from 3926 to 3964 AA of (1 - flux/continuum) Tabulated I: -2.1 AA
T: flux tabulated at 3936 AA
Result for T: 10.7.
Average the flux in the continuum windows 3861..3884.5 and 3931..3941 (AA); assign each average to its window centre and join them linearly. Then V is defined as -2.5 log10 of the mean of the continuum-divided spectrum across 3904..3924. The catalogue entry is -0.11 mag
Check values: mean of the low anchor 13.5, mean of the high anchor 13.1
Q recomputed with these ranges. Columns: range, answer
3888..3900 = 13.6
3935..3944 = 13.1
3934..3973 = 14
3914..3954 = 14.3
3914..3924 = 15.4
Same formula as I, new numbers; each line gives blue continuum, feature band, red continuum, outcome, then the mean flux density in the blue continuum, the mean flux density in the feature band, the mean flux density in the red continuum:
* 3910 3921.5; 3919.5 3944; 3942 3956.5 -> 2.96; 15.1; 13.4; 15.5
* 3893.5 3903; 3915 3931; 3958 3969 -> -0.74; 13.4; 14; 13.4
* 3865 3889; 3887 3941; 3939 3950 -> 2.01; 13.7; 13.8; 14.8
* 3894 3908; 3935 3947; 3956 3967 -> 0.45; 14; 13.5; 14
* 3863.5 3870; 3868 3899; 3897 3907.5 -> 1.08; 13.9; 13.5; 14.2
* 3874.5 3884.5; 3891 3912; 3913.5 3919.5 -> 1.61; 13.1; 13.6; 15.9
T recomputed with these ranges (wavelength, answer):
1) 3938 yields 12.1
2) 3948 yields 15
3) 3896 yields 13.7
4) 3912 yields 11.9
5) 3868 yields 13.6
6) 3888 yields 15.4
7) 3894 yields 12.5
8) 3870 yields 13.5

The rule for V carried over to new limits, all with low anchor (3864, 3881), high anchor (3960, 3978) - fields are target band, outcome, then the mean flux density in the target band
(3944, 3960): -0.17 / 15.3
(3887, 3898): -0.01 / 13.8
